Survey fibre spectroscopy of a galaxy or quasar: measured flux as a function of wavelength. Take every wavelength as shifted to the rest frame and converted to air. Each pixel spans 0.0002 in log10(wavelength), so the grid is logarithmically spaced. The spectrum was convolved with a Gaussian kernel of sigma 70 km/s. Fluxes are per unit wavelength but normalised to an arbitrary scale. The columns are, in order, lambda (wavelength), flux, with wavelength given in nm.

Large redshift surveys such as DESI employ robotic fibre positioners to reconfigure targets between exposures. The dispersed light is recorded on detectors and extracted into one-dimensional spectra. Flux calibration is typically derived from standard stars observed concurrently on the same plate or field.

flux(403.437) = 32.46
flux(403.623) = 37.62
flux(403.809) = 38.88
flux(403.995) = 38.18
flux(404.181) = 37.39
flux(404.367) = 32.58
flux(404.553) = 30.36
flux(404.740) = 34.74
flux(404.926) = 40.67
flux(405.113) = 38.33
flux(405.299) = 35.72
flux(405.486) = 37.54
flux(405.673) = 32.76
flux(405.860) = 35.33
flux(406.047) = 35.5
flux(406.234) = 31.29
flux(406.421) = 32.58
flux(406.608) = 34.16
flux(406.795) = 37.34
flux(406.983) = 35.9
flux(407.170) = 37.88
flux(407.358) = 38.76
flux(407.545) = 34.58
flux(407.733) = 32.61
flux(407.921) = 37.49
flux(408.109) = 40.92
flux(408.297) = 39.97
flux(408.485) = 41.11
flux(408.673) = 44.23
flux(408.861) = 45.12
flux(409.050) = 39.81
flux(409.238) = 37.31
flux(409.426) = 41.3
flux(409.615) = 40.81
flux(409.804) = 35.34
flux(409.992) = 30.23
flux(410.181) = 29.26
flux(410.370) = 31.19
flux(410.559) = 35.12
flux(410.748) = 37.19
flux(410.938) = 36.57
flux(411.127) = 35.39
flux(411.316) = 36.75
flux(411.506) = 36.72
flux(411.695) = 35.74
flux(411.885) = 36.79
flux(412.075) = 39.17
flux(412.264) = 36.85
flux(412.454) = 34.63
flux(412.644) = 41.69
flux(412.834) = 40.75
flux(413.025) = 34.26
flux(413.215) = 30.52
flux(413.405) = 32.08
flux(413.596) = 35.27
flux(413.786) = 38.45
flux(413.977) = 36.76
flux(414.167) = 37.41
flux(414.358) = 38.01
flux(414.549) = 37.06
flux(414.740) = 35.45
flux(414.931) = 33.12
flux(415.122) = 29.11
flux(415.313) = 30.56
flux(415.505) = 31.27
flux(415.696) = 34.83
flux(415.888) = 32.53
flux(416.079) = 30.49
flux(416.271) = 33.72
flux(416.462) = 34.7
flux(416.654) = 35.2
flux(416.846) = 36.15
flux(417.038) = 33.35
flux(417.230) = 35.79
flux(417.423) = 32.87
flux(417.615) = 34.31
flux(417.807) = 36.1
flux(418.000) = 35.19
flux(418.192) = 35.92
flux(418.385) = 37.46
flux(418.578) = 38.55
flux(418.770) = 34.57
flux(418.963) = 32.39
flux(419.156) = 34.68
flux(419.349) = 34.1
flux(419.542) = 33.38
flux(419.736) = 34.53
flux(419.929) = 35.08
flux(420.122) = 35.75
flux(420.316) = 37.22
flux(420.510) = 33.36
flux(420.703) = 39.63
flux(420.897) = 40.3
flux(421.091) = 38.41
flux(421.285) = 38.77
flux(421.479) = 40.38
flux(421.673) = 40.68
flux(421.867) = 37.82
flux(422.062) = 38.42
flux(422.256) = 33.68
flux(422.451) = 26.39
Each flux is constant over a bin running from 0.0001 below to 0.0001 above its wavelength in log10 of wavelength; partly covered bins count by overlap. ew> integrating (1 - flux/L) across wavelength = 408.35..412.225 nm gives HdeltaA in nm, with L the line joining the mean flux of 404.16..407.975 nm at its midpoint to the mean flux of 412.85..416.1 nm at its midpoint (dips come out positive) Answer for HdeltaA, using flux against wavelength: -0.28 nm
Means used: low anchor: 35.3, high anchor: 34.2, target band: 37.3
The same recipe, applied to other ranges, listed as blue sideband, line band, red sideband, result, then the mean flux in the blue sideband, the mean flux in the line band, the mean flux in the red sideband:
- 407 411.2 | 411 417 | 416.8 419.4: 0.16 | 37.4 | 35.2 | 35.1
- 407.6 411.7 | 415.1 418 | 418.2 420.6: 0.18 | 37.3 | 33.6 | 35.1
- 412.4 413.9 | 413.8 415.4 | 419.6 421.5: 0.06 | 36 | 34.9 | 37.1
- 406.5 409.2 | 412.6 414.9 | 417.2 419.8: 0.02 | 38.5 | 36.3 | 35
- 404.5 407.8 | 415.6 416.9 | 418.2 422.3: 0.09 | 35.4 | 33.9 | 36.7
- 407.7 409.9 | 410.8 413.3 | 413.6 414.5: 0.11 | 39.9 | 36.6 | 37.4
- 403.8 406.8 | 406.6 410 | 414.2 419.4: -0.33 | 35.3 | 38.5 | 34.4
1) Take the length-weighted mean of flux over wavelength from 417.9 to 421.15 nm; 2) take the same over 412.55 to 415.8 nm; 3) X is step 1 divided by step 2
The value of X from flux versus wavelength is 1.0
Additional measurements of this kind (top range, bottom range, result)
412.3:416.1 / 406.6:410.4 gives 0.93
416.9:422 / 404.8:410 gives 0.97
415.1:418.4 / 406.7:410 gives 0.88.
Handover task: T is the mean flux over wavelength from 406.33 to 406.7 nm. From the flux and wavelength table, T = 33.4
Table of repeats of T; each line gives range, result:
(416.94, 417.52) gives 34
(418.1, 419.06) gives 35.8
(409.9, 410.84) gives 32.6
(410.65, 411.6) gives 36.5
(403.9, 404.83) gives 34.7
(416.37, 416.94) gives 35.3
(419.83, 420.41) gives 36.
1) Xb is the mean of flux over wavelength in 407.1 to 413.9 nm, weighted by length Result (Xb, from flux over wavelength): 37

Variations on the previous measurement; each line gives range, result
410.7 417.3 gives 35.2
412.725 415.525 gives 34.8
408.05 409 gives 42.2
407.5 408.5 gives 37.7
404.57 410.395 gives 36.7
